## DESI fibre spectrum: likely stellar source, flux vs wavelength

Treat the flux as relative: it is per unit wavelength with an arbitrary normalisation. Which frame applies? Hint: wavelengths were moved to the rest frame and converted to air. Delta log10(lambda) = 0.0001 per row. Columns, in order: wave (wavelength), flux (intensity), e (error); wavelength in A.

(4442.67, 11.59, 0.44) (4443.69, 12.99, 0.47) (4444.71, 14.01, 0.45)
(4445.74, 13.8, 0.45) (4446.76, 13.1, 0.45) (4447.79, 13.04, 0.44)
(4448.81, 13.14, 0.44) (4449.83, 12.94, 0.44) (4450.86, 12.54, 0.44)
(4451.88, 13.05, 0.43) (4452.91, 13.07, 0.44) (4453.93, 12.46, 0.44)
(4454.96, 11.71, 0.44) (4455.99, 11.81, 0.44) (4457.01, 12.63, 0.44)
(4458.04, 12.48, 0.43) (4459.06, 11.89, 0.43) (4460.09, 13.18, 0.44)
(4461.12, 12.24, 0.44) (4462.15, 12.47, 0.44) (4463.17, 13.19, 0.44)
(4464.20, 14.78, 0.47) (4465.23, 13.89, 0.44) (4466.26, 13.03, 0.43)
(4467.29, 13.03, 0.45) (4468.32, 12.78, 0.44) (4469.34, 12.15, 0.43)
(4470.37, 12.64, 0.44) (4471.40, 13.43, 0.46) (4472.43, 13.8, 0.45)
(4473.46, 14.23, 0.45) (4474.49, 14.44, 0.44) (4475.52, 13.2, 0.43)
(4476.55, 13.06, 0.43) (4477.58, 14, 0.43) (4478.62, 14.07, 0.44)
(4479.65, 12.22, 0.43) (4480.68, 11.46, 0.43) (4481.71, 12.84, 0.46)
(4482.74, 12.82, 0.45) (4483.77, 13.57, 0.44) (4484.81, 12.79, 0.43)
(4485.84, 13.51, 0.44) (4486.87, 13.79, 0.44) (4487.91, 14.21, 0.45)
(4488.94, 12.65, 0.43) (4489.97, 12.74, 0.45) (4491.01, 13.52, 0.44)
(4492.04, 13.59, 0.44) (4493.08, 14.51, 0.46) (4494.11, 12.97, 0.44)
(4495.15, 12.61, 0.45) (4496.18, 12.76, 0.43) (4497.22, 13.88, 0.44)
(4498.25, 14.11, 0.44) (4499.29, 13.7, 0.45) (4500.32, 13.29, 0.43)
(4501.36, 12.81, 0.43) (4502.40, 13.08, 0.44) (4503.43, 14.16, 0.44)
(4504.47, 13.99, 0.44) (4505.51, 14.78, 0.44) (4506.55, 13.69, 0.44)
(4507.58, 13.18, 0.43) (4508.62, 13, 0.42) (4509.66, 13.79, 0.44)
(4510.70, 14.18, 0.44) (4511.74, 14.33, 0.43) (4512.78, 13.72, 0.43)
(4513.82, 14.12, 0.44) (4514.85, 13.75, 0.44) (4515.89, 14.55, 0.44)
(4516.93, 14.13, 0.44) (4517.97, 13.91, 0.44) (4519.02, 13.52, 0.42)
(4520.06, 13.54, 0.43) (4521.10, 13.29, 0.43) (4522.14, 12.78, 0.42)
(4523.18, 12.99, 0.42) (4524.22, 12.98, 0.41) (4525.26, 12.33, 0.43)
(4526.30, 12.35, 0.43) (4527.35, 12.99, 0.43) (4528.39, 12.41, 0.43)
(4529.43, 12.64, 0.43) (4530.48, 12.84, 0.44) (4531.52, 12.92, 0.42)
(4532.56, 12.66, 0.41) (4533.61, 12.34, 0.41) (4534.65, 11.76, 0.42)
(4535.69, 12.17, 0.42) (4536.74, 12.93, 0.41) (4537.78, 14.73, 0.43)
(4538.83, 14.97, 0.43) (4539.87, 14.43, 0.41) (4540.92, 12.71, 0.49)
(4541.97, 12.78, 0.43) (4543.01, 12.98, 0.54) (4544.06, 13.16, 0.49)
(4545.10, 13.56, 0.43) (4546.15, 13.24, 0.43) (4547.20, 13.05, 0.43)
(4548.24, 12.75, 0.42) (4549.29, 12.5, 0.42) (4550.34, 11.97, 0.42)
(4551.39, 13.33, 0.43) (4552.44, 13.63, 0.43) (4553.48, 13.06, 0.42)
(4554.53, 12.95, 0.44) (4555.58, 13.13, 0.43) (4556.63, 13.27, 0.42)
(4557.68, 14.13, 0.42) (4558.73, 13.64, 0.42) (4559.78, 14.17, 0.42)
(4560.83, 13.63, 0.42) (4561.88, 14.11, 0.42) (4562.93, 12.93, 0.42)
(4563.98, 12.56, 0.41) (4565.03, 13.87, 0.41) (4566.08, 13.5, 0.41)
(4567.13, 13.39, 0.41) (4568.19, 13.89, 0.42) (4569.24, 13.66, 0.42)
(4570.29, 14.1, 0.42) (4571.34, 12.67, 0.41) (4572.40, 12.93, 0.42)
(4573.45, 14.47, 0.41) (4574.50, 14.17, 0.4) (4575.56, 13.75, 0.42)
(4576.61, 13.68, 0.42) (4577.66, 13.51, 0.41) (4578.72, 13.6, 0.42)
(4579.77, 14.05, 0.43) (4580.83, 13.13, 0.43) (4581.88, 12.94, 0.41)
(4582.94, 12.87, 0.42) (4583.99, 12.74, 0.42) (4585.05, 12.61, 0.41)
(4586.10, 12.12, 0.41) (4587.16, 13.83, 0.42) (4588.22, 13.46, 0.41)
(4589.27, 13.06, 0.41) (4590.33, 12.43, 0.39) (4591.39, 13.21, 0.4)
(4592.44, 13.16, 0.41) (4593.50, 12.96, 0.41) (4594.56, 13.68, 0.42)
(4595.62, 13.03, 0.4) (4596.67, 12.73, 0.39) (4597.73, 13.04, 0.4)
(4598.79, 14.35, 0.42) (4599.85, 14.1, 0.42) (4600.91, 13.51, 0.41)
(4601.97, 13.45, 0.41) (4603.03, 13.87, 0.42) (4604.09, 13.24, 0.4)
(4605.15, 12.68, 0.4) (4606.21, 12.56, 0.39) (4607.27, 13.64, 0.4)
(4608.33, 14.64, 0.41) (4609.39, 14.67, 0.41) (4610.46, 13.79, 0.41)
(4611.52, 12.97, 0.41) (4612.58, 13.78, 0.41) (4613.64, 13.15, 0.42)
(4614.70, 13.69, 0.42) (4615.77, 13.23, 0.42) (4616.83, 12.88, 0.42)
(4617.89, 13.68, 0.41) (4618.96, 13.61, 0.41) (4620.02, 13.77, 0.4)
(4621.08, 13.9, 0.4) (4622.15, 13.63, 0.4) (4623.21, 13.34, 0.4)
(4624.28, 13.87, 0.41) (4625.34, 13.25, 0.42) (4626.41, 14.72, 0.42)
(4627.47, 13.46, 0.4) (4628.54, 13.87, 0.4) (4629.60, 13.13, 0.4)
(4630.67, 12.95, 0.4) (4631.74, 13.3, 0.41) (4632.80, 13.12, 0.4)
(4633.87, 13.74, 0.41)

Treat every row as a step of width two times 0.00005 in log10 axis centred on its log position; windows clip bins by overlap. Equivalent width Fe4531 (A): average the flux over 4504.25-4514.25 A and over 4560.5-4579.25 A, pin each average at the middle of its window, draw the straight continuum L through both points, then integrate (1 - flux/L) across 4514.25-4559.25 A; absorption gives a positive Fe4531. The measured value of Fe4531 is 1.9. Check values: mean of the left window 13.9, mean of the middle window 13.2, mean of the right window 13.6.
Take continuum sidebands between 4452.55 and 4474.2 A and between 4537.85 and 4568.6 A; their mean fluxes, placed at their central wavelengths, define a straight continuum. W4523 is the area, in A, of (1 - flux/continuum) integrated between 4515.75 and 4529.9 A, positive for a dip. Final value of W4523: 0.1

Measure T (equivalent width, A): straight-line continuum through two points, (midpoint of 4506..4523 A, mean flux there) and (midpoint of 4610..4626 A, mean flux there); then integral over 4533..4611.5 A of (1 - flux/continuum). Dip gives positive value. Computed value 1.5 A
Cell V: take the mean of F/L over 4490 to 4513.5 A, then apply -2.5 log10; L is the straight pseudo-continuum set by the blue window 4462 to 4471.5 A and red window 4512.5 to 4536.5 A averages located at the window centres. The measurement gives -0.04 mag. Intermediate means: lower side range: 13.2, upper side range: 13.1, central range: 13.6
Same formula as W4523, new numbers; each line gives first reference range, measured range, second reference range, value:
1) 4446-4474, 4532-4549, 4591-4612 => 0.1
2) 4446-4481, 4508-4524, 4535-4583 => -0.6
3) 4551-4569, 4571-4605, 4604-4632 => 0.5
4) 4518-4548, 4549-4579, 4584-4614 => -0.6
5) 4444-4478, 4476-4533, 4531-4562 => -0.9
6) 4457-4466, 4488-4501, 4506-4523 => 0.1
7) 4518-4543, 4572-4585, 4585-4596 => -0.4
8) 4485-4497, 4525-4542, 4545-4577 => 0.5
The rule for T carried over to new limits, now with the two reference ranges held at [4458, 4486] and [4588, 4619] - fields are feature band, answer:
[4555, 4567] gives -0.20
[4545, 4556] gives 0.25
